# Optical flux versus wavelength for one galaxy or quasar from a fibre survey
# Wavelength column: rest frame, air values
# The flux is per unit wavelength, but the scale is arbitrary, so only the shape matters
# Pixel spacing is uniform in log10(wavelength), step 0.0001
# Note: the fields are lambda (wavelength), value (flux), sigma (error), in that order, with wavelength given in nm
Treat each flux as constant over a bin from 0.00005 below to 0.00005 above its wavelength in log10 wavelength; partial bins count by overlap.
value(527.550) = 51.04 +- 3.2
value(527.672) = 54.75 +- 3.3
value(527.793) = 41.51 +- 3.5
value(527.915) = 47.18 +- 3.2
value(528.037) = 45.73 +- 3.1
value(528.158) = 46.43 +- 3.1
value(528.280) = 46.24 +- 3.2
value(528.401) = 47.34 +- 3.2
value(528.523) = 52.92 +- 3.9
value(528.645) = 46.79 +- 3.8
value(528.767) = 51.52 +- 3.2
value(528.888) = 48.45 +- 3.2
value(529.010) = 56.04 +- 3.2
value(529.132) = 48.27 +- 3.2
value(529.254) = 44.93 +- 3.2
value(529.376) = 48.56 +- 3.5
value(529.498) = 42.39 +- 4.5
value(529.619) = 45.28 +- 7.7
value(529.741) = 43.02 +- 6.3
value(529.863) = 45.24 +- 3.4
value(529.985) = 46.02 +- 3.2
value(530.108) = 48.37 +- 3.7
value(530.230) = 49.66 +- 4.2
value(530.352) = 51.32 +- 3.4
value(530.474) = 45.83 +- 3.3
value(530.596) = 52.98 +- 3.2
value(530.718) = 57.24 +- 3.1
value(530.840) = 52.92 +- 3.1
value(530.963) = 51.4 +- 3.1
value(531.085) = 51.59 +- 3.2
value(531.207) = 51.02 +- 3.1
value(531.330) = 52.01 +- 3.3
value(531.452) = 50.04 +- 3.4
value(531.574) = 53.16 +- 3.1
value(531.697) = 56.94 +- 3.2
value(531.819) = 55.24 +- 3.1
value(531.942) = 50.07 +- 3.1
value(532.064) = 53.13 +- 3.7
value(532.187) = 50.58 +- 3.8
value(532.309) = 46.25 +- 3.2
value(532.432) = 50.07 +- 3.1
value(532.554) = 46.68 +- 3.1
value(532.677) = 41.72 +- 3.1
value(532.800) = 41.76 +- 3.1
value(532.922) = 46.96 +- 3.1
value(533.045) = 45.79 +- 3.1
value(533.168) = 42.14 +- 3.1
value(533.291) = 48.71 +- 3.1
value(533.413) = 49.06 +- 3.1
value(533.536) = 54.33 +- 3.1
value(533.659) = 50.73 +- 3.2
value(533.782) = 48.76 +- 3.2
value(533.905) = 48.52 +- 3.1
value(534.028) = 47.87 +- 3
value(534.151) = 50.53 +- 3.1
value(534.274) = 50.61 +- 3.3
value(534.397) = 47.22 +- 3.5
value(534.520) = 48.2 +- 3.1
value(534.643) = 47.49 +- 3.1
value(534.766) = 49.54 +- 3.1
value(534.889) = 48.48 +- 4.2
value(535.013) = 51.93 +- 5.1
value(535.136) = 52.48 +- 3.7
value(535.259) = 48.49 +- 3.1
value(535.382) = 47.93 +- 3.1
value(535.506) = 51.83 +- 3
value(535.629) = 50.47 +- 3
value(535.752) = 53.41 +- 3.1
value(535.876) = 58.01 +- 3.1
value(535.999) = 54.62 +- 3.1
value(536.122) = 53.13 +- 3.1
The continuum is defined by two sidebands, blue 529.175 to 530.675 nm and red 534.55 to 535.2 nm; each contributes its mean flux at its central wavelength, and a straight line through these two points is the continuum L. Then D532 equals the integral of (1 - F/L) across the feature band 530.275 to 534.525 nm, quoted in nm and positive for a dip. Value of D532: -0.11 nm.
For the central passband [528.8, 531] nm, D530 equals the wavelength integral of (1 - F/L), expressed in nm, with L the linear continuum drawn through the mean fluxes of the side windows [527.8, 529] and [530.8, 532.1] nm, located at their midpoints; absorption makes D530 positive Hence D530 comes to 0.06 nm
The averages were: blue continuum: 48.1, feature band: 48.8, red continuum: 52.5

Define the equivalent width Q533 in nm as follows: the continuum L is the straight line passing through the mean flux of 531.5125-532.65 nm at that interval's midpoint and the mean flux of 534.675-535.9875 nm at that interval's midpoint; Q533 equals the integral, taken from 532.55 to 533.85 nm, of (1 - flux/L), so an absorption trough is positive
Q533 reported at 0.11 nm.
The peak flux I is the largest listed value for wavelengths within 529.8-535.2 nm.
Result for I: 57.24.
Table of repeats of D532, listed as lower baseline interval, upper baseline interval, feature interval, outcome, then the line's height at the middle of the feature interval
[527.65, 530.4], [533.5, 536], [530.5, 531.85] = -0.12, 48.7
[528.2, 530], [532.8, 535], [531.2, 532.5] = -0.10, 48.1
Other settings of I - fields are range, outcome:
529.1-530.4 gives 51.32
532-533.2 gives 53.13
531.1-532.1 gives 56.94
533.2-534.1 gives 54.33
